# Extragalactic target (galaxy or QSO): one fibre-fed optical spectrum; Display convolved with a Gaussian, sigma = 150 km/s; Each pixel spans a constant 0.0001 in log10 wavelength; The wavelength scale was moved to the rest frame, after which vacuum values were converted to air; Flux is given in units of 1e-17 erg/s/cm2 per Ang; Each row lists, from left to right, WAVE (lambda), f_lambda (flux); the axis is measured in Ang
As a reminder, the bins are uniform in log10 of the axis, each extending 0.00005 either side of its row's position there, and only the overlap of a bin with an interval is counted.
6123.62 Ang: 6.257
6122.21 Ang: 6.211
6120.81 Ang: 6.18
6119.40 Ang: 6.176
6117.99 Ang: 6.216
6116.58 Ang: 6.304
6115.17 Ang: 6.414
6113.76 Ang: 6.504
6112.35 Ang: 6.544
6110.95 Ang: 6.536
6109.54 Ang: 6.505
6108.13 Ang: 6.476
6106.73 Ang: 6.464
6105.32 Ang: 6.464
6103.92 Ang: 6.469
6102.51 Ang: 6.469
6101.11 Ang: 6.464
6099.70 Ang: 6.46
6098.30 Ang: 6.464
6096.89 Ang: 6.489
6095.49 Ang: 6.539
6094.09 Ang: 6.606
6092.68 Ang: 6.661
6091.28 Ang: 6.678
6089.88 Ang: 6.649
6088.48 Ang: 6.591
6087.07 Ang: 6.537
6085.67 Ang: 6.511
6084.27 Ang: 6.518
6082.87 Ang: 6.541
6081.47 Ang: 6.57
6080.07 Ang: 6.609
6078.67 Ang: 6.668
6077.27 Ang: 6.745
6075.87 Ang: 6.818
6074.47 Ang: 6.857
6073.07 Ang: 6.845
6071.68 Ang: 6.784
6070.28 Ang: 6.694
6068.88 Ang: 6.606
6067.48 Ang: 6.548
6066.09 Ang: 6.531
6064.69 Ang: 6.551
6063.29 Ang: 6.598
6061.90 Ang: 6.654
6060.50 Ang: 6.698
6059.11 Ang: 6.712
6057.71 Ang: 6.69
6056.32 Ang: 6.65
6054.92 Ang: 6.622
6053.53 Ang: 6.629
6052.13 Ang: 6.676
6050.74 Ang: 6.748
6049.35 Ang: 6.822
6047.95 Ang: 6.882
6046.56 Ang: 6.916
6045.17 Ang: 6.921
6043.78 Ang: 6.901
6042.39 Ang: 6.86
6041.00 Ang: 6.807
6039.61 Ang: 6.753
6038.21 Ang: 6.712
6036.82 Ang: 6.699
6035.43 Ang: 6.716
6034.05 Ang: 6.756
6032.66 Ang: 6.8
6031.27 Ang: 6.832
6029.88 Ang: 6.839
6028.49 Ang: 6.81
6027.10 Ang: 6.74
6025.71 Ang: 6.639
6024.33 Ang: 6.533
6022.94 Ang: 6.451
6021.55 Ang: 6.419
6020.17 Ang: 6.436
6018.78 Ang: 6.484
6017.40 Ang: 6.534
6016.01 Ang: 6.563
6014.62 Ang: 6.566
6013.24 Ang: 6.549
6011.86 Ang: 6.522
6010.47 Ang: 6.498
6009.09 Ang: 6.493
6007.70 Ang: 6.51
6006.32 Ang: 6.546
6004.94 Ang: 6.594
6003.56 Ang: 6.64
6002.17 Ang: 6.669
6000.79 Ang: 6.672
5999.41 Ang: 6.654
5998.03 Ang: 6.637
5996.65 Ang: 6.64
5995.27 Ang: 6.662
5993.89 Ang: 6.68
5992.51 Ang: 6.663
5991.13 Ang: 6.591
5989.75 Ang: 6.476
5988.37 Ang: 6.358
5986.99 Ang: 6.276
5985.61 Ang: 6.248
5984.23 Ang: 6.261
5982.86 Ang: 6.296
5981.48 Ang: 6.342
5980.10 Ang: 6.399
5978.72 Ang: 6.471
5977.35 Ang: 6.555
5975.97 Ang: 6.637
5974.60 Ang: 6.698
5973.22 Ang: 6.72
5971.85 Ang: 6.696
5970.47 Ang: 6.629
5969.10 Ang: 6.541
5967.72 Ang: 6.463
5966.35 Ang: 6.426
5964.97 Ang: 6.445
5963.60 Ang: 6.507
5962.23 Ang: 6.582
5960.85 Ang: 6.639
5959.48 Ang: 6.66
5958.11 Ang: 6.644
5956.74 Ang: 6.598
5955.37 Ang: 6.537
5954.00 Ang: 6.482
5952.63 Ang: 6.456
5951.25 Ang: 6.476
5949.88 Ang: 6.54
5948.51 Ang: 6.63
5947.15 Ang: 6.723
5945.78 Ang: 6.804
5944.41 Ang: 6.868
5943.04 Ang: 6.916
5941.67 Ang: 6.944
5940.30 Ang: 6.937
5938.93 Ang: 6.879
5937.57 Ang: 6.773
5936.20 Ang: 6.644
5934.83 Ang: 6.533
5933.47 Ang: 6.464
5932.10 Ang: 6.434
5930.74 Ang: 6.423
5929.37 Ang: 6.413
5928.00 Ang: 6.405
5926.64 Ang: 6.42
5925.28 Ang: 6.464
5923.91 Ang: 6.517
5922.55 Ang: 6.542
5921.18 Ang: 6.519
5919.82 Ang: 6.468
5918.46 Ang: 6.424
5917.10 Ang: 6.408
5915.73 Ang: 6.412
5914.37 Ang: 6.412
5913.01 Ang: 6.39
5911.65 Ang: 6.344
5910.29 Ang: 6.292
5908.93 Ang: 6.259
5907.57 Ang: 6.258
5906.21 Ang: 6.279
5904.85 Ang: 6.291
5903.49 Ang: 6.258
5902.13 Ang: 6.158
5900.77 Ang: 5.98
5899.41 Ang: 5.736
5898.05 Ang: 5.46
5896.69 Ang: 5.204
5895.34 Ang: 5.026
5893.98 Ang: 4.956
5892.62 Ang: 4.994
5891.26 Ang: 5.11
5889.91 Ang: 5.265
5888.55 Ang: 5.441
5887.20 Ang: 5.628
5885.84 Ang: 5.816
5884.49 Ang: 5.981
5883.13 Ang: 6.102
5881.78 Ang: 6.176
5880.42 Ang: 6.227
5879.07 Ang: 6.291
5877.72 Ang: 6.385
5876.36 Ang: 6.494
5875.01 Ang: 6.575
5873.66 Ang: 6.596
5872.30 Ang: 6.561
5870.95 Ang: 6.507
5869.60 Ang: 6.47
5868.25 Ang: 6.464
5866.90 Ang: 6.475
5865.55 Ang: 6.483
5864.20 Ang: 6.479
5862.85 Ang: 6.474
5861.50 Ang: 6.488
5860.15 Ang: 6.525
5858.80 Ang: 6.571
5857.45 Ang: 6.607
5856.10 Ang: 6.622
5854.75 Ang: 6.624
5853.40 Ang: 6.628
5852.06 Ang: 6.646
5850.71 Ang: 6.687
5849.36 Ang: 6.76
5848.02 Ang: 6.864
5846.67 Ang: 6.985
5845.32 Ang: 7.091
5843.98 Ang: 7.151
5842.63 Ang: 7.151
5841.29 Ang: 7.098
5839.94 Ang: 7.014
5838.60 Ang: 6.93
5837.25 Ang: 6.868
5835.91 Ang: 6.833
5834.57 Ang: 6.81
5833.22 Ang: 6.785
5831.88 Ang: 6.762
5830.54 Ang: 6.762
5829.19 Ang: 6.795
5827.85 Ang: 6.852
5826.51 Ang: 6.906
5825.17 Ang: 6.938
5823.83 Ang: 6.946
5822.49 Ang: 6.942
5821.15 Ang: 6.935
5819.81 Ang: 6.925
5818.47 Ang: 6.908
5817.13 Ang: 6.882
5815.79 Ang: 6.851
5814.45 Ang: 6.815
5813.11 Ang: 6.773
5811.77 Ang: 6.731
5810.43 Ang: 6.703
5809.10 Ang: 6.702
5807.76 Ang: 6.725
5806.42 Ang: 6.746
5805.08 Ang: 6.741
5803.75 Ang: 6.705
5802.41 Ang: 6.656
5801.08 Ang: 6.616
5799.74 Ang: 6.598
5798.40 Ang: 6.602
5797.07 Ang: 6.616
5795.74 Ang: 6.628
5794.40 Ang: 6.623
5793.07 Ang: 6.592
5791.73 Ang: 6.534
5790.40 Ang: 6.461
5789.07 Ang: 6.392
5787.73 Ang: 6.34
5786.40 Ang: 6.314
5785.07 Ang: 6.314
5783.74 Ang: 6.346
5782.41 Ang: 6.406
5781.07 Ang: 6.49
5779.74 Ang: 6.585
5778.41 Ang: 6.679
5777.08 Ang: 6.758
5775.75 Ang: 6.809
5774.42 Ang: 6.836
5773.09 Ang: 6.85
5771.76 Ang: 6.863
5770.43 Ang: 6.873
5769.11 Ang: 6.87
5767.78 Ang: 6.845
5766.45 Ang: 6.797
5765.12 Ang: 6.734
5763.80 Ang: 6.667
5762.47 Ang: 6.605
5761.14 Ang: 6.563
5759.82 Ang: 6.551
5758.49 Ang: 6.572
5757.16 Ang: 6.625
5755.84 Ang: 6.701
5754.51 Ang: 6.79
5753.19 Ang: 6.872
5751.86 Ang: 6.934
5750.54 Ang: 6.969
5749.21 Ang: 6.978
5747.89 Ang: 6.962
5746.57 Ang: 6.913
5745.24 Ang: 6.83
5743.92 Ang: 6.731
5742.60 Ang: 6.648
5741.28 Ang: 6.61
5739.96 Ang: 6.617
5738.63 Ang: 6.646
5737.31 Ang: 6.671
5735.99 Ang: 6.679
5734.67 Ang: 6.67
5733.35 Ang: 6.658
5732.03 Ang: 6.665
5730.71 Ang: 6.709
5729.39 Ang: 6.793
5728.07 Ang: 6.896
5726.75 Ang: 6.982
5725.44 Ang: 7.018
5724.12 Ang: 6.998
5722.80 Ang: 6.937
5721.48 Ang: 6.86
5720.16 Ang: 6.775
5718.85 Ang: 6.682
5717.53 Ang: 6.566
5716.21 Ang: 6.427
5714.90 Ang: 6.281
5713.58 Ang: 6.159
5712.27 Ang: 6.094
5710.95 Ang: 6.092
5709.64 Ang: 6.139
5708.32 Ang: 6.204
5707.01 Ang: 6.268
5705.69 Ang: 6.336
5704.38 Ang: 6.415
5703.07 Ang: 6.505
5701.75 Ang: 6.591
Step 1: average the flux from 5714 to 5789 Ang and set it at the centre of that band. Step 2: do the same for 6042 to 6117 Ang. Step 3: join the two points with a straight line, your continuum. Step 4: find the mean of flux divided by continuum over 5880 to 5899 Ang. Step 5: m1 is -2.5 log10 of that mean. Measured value 0.21 mag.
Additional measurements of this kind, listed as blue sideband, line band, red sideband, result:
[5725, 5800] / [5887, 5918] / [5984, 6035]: 0.134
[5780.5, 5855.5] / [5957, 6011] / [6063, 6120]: 0.014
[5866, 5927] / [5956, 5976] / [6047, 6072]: -0.041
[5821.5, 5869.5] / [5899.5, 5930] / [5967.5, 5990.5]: 0.045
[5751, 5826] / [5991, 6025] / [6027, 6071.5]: 0.026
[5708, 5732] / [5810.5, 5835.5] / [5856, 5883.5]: -0.056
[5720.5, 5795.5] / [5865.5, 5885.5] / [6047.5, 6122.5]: 0.047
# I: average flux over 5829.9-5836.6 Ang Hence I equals 6.8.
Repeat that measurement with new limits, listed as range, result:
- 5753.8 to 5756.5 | 6.75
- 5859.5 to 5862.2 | 6.5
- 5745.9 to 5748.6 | 6.94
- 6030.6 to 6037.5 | 6.77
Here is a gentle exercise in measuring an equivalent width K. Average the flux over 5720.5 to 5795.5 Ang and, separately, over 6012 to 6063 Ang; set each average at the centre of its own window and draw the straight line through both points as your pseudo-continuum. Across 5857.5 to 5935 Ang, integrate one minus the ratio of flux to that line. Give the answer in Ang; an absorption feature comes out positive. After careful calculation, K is 5.91 Ang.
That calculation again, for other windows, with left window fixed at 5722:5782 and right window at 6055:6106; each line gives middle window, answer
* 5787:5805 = 0.5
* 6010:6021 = 0.2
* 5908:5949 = 0.8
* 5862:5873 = 0.4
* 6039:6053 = -0.4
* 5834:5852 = -0.6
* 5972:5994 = 0.6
